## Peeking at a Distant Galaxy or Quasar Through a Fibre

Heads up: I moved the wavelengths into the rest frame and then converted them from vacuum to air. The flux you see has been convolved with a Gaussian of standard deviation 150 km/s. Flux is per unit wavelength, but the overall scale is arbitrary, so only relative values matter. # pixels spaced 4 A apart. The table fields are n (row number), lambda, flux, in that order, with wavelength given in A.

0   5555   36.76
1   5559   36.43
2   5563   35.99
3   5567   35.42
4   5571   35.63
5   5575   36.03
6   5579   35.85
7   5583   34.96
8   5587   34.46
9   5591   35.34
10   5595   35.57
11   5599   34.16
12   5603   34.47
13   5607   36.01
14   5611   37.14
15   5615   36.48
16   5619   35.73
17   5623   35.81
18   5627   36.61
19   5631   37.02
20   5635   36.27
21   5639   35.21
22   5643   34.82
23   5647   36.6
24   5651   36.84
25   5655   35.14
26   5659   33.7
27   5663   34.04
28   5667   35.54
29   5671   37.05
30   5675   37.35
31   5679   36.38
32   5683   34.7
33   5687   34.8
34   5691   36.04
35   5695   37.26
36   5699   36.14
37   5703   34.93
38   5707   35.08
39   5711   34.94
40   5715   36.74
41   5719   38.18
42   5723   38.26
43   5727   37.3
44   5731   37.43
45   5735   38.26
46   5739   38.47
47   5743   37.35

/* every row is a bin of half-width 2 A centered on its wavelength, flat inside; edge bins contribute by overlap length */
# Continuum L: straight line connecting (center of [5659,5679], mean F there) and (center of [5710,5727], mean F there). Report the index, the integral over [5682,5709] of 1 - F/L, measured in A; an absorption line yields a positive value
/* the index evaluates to 0.7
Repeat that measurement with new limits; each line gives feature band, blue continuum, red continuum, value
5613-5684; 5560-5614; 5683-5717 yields -0.53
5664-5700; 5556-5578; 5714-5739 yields 1.15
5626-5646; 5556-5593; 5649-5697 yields -0.17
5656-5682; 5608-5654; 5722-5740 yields 0.87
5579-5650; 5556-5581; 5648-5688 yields 0.13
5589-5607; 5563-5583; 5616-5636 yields 0.48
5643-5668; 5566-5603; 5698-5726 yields 0.42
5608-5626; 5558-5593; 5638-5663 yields -0.45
